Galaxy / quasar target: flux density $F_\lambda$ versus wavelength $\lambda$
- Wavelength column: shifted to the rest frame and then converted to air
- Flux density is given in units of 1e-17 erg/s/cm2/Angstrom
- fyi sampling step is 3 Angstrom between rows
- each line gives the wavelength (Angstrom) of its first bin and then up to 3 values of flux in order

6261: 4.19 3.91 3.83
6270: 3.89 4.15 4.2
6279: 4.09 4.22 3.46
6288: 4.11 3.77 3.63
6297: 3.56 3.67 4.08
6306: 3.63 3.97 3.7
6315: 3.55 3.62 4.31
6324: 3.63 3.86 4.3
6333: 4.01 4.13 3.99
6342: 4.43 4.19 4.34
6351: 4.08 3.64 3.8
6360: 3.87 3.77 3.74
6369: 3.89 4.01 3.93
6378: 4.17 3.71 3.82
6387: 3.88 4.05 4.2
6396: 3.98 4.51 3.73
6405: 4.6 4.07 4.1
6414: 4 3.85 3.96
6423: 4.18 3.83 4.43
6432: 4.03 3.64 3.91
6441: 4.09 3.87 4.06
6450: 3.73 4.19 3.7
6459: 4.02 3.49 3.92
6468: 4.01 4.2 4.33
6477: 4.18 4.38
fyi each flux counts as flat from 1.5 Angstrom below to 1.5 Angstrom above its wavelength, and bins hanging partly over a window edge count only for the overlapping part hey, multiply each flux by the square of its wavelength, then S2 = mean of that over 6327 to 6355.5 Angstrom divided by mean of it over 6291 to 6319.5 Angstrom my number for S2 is 1.12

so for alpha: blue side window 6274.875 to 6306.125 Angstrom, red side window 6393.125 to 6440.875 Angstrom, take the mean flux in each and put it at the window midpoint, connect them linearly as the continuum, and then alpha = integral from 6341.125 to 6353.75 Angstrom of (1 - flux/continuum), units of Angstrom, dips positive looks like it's -0.8 Angstrom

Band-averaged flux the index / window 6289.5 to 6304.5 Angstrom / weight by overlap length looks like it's 3.74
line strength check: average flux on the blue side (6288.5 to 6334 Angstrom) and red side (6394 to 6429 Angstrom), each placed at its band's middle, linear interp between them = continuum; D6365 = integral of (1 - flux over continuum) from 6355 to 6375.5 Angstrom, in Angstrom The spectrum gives 0.6 Angstrom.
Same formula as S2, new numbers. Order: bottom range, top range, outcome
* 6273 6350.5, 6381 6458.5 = 1.05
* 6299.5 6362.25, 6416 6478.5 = 1.05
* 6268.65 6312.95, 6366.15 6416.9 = 1.07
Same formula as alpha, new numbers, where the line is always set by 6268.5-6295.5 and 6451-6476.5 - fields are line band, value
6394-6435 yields -1.1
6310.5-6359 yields -0.2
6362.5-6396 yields 0.3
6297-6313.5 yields 0.7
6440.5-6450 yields 0.1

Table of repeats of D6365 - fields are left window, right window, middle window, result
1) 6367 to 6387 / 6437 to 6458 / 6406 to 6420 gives -0.3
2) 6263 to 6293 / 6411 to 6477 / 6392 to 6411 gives -1.0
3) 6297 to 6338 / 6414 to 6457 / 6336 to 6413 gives -2.1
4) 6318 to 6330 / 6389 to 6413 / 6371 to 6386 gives 0.6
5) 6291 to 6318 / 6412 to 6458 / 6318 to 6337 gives -1.2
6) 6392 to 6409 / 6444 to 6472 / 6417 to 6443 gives 0.3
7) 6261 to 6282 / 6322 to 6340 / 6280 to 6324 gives 2.3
